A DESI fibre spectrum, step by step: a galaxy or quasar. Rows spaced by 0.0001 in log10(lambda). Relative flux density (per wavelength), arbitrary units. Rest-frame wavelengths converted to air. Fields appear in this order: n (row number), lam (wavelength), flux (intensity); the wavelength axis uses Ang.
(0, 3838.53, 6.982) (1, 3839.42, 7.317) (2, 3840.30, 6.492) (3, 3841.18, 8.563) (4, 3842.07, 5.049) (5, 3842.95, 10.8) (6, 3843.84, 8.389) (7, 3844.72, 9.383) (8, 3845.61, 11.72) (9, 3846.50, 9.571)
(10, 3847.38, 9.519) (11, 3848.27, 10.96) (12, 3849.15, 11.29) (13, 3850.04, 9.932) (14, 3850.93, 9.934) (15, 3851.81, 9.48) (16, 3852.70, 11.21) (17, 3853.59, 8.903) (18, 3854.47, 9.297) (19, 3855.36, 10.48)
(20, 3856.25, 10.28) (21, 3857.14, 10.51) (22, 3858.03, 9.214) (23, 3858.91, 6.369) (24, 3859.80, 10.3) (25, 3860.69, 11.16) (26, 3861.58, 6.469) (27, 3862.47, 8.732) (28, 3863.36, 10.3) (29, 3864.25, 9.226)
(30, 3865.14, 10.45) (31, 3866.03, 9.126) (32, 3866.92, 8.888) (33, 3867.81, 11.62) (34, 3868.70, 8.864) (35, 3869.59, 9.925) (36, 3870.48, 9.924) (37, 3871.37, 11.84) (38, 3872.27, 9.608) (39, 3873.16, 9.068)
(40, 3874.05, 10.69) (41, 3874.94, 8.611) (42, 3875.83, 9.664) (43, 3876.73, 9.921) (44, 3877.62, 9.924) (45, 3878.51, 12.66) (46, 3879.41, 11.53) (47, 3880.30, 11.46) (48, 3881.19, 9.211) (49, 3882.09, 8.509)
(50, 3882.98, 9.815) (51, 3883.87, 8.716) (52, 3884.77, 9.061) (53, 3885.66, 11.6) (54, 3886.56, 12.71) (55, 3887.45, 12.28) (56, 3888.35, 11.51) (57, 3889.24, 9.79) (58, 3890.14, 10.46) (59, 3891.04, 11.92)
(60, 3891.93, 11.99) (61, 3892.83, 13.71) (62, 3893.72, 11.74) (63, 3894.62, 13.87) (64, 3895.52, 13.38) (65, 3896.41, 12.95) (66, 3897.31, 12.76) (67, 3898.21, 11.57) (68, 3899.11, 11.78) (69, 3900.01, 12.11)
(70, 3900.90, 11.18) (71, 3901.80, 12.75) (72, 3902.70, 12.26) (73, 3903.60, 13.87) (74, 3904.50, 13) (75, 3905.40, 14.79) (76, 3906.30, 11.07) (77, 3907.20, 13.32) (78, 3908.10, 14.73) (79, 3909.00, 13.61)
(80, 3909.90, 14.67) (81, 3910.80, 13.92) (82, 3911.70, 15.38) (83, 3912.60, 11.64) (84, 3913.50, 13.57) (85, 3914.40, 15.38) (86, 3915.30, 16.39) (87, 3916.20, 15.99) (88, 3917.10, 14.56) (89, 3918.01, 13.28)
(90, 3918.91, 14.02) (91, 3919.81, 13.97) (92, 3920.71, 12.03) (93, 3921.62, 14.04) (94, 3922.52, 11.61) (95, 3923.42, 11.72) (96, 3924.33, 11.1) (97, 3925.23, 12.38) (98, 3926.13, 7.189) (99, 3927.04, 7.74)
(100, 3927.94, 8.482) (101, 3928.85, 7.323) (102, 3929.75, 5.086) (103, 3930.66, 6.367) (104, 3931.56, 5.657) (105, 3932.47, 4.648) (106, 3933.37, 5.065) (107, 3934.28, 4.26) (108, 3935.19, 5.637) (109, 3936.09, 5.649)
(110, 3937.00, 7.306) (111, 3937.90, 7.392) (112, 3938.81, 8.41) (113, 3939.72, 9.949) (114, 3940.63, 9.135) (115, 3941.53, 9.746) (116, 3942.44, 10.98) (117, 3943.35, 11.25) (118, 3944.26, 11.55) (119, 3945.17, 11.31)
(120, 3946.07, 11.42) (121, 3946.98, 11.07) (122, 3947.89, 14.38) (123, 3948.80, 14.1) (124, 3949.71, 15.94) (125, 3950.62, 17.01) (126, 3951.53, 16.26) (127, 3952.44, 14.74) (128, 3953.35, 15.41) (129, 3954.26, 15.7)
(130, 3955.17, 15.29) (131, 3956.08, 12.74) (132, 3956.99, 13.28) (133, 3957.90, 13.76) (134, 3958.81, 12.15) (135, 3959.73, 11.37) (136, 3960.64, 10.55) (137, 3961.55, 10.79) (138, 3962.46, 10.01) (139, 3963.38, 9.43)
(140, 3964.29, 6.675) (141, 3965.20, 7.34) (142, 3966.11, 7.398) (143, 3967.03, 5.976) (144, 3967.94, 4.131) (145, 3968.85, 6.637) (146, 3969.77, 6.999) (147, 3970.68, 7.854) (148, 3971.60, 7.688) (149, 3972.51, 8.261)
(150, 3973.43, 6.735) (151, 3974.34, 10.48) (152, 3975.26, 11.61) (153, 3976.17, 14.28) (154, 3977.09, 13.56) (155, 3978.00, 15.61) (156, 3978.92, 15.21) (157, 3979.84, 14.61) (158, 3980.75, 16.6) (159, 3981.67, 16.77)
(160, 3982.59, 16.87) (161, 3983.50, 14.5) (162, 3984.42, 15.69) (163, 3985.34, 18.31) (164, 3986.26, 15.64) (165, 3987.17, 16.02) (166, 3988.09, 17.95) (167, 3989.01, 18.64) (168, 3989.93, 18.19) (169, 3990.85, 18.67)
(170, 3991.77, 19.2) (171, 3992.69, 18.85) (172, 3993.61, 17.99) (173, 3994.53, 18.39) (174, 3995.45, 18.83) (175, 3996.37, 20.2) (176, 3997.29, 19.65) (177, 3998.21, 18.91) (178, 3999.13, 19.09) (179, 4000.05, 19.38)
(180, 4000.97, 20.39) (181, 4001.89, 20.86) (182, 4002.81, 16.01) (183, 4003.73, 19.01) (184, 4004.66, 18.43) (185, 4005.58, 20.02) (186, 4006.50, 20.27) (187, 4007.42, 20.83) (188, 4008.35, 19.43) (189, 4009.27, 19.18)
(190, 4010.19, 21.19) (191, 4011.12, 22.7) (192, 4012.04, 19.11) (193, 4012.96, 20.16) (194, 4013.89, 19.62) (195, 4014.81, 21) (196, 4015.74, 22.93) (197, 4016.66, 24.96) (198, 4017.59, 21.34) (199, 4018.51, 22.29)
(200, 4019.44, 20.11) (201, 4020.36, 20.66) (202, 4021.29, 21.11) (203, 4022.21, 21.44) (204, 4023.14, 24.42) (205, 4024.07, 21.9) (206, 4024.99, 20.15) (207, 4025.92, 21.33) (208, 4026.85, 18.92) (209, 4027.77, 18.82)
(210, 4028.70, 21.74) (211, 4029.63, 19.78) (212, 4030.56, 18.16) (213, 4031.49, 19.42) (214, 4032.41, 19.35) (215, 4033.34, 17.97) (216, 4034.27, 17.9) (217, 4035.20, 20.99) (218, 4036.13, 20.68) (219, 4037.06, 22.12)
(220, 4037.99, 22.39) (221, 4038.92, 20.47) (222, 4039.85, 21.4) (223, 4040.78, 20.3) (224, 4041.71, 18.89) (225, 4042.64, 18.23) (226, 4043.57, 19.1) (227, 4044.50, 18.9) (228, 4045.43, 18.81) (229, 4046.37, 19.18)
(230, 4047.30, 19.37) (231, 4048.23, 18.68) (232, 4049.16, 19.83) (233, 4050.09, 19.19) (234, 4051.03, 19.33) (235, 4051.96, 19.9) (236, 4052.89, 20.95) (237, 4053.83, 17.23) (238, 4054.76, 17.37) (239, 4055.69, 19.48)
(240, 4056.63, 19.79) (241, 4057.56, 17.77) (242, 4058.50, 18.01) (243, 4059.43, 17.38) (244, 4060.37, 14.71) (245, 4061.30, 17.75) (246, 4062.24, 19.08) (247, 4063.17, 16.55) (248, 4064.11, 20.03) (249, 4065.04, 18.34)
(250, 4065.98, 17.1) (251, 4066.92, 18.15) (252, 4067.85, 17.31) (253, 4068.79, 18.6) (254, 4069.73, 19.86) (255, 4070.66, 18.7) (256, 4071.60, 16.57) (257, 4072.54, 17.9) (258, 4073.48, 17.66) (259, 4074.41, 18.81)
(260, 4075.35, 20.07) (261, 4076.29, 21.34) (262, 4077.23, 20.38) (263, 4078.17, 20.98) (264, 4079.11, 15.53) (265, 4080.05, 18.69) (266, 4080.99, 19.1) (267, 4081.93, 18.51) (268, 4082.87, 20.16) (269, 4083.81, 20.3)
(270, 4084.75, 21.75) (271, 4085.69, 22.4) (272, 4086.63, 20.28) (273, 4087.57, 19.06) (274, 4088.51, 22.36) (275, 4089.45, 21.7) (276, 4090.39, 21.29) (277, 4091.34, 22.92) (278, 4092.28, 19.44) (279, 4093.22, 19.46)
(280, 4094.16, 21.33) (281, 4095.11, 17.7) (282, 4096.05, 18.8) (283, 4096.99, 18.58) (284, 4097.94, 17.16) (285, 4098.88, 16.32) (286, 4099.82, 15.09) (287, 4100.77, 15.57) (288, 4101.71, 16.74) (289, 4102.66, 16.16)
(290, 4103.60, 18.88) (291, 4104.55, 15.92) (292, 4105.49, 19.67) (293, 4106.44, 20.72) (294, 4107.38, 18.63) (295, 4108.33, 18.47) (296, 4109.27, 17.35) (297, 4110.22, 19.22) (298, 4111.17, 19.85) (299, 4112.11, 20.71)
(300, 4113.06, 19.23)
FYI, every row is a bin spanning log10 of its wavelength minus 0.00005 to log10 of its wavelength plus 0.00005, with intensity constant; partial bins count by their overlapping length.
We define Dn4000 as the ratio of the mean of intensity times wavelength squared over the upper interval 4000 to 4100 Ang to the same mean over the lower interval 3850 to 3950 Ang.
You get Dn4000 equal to 1.96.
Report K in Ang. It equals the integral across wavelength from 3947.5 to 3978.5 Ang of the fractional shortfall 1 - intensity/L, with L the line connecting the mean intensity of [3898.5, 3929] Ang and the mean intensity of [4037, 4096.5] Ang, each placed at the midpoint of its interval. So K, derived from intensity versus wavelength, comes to 7.3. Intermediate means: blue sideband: 12.7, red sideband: 19.3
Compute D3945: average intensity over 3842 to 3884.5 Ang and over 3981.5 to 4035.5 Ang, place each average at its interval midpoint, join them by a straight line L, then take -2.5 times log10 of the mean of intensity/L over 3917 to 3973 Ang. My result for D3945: 0.434 mag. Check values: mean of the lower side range 9.8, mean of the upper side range 19.5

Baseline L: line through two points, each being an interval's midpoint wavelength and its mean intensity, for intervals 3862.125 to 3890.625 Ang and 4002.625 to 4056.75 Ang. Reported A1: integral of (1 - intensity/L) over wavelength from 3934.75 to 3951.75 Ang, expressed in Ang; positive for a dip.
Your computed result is 4.3 Ang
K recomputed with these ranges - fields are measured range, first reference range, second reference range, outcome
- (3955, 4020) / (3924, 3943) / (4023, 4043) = -4.6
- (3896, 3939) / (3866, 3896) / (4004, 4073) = 5.0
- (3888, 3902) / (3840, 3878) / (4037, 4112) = -1.2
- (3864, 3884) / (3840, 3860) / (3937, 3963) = 0.3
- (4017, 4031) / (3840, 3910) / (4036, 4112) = -3.3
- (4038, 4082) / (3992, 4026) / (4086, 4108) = 1.6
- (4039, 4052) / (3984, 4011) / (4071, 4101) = -0.2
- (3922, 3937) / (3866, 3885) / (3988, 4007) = 6.9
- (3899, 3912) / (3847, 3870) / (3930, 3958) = -3.7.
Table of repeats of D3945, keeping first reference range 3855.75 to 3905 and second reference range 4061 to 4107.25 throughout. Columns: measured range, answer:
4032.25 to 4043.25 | -0.18 mag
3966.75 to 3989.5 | 0.16 mag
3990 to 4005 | -0.22 mag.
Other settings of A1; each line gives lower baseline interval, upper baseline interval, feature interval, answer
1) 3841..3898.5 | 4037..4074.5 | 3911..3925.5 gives -1.3 Ang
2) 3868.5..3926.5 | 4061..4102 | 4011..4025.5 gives -4.3 Ang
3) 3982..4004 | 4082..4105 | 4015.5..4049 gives -3.3 Ang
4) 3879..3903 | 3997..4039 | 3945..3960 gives 1.7 Ang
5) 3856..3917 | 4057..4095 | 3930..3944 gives 6.3 Ang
